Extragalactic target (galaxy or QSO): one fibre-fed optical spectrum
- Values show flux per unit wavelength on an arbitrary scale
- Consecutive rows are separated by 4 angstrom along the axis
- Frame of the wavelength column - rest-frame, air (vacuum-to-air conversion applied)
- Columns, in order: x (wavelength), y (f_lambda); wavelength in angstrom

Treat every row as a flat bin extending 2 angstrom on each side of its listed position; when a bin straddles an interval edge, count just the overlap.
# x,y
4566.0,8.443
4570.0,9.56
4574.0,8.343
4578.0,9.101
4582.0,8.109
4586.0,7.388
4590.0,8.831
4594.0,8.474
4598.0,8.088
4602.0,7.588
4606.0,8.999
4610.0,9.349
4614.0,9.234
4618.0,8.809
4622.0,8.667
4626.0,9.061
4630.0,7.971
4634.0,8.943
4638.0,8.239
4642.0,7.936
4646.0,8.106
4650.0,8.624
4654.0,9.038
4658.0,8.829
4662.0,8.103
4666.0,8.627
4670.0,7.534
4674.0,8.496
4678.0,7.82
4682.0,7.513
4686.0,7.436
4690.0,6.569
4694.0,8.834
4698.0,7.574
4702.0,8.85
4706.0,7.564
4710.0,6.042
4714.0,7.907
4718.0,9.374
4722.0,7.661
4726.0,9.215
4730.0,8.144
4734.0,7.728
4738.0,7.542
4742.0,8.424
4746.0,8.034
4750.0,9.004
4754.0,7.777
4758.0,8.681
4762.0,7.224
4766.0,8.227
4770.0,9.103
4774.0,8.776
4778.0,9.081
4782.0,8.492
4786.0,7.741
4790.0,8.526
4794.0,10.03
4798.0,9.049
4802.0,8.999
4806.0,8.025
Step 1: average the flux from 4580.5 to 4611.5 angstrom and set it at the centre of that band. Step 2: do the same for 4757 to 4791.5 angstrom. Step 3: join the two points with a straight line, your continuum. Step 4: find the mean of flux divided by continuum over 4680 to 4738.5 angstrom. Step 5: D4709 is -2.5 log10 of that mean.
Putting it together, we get 0.07 mag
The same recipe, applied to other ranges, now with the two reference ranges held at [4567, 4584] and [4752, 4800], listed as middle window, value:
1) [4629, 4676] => 0.04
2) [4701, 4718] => 0.12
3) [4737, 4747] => 0.07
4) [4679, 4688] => 0.15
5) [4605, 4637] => -0.02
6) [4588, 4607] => 0.05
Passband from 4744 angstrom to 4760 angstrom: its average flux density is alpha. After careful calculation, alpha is 8.37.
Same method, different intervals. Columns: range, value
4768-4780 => 8.99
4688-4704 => 7.96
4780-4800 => 8.77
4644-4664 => 8.54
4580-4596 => 8.2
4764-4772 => 8.66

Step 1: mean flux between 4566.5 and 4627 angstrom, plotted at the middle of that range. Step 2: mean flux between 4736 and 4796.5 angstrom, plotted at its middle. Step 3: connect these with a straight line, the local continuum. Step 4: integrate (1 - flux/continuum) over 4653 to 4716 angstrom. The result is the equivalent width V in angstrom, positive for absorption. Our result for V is 4.7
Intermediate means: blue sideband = 8.63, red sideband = 8.45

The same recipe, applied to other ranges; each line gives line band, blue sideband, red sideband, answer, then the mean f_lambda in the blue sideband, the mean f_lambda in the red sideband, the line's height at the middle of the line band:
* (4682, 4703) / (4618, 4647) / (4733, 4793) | 1.6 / 8.46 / 8.33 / 8.4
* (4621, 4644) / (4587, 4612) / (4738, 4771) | 0.0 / 8.51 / 8.24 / 8.45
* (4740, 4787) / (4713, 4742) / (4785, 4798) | 1.2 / 8.25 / 8.89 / 8.61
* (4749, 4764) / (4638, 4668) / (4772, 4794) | 0.9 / 8.45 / 8.66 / 8.62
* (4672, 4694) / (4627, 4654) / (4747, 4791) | 1.9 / 8.39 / 8.41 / 8.39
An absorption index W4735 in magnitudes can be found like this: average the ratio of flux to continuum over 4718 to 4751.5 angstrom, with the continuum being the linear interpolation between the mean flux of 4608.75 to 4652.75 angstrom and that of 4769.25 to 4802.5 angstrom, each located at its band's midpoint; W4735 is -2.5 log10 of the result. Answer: 0.06 mag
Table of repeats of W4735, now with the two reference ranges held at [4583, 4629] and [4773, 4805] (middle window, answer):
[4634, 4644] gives 0.05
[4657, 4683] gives 0.07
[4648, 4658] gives -0.02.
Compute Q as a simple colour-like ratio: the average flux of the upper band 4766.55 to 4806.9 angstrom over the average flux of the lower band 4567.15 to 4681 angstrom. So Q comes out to 1.03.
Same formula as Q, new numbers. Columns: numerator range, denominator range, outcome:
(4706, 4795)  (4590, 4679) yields 0.97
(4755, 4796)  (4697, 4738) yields 1.07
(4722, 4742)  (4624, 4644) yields 0.96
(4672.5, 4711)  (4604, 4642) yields 0.88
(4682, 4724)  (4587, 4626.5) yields 0.90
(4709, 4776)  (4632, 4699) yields 1.01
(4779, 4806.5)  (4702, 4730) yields 1.09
